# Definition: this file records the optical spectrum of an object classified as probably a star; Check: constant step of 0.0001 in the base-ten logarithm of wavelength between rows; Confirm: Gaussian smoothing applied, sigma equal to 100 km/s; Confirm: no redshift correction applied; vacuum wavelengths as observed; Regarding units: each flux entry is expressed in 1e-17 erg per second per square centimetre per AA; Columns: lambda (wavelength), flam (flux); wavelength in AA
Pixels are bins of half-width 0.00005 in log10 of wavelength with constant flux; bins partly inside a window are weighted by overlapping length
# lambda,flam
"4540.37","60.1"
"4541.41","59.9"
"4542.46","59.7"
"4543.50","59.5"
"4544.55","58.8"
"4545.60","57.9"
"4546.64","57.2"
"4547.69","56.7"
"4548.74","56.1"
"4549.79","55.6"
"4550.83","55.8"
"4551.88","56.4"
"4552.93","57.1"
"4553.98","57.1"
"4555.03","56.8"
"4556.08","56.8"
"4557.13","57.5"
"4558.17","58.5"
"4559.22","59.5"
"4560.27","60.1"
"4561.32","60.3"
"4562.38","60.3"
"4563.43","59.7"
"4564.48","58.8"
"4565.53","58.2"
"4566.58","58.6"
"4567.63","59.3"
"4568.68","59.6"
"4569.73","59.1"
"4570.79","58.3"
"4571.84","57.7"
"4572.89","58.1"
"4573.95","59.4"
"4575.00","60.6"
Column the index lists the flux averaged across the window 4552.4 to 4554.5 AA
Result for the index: 57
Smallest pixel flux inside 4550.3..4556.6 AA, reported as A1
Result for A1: 55.8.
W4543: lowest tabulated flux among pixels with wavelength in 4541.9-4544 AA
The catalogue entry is 59.5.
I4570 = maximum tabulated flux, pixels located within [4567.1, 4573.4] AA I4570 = 59.6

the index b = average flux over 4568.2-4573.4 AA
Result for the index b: 58.6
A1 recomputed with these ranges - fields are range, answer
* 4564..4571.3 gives 58.2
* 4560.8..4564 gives 59.7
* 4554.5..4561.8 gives 56.8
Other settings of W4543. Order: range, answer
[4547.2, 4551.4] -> 55.6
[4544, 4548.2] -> 56.7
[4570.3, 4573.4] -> 57.7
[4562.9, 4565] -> 58.8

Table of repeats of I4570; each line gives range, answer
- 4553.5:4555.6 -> 57.1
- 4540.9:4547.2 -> 59.9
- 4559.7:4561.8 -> 60.3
